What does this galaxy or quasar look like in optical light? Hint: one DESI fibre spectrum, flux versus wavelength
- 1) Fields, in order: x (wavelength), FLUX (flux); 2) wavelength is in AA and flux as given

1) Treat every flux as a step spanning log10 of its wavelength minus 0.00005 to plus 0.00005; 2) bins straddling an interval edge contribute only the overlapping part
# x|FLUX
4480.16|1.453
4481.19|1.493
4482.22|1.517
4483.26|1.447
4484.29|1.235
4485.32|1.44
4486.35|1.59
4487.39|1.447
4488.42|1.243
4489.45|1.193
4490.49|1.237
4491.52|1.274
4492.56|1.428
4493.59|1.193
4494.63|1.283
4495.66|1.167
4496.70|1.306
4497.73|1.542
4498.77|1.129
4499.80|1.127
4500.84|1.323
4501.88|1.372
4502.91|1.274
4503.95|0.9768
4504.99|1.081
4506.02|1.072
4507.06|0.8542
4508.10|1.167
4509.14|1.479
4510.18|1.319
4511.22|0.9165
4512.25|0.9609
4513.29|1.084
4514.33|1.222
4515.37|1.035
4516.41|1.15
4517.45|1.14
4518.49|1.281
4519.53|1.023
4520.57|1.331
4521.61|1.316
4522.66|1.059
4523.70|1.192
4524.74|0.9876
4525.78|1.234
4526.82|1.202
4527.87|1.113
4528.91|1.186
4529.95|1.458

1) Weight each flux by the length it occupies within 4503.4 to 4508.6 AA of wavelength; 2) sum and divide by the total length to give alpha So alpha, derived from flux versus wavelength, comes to 1.03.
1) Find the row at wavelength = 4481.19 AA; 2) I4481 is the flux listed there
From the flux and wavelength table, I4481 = 1.493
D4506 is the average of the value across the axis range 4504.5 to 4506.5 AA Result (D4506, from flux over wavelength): 1.08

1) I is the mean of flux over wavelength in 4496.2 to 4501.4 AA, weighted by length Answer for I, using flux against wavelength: 1.29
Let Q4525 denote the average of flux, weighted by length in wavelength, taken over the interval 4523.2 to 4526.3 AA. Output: 1.14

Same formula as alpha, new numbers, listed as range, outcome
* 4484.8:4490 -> 1.38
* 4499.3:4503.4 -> 1.27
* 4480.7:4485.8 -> 1.43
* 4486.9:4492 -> 1.28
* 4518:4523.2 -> 1.2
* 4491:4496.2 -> 1.27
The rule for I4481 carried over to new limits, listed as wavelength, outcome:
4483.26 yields 1.447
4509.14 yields 1.479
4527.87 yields 1.113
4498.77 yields 1.129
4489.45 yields 1.193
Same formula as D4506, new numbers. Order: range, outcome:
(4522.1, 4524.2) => 1.12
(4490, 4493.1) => 1.31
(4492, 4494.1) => 1.31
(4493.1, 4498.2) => 1.3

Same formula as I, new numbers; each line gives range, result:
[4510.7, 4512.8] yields 0.944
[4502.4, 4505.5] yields 1.11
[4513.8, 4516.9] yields 1.13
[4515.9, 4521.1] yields 1.19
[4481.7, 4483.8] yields 1.48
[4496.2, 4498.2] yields 1.43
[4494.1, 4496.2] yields 1.22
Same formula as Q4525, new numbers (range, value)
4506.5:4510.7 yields 1.2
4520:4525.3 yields 1.18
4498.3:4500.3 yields 1.13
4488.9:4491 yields 1.21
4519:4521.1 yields 1.18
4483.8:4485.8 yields 1.34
